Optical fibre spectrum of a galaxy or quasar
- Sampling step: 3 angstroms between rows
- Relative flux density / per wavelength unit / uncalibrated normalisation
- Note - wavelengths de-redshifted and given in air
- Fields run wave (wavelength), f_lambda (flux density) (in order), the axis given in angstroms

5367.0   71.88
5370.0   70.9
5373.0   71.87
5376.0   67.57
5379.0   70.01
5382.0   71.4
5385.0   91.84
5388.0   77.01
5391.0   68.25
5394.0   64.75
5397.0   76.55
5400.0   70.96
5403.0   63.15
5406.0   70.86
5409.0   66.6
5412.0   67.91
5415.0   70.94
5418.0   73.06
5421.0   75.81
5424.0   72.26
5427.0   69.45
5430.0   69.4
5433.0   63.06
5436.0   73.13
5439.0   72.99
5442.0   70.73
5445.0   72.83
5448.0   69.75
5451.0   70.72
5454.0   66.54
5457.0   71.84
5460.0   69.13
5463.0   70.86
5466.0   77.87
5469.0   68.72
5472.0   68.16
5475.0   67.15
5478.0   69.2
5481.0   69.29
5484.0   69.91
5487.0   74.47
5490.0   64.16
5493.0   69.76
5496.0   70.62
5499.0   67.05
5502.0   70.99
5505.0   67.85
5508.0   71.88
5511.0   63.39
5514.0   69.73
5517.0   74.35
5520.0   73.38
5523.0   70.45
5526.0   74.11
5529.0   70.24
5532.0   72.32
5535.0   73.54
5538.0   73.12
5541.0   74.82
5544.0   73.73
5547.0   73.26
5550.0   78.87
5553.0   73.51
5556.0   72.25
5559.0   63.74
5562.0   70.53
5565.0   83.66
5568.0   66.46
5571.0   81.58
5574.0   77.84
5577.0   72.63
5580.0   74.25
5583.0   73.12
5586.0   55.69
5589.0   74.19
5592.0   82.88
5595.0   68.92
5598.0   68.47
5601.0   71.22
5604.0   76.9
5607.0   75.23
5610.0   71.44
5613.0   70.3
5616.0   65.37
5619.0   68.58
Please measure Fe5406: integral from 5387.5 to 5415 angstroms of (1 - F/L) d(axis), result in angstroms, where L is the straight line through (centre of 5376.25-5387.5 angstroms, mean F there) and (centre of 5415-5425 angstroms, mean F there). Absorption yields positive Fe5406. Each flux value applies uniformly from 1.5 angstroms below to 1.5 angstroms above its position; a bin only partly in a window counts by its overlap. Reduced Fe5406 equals 2.0 angstroms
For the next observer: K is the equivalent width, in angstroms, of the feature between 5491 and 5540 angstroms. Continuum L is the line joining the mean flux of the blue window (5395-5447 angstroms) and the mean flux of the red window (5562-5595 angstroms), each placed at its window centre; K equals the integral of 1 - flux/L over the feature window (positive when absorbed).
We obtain 1.17 angstroms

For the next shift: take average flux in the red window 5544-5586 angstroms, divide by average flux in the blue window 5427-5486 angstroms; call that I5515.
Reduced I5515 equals 1.0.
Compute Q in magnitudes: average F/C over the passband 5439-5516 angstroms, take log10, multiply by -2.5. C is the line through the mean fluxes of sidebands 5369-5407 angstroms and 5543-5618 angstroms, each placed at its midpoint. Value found 0.04 mag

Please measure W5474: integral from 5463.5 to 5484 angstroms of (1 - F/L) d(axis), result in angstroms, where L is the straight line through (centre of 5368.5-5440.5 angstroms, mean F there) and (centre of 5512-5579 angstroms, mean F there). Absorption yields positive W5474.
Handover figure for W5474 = 0.6 angstroms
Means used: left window 71.2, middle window 70.1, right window 73.3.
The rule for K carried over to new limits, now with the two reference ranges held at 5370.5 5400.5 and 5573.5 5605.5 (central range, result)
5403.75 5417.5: 0.7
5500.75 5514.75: 0.7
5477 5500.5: 1.1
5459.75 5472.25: 0.2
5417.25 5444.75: 0.6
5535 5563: -0.1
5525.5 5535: 0.0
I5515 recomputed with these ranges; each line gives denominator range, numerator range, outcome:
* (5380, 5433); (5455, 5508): 0.98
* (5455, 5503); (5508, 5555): 1.04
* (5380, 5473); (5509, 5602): 1.02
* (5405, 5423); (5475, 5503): 0.98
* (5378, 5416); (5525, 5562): 1.02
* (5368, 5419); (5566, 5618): 1.01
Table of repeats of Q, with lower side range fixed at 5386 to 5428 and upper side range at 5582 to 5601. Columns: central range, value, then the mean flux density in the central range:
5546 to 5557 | -0.060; 74.6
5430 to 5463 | 0.010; 70.1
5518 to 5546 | -0.034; 72.9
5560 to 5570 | -0.044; 73.5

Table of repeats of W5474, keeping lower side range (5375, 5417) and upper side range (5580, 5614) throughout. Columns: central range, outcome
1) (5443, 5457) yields 0.2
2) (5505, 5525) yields 0.3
